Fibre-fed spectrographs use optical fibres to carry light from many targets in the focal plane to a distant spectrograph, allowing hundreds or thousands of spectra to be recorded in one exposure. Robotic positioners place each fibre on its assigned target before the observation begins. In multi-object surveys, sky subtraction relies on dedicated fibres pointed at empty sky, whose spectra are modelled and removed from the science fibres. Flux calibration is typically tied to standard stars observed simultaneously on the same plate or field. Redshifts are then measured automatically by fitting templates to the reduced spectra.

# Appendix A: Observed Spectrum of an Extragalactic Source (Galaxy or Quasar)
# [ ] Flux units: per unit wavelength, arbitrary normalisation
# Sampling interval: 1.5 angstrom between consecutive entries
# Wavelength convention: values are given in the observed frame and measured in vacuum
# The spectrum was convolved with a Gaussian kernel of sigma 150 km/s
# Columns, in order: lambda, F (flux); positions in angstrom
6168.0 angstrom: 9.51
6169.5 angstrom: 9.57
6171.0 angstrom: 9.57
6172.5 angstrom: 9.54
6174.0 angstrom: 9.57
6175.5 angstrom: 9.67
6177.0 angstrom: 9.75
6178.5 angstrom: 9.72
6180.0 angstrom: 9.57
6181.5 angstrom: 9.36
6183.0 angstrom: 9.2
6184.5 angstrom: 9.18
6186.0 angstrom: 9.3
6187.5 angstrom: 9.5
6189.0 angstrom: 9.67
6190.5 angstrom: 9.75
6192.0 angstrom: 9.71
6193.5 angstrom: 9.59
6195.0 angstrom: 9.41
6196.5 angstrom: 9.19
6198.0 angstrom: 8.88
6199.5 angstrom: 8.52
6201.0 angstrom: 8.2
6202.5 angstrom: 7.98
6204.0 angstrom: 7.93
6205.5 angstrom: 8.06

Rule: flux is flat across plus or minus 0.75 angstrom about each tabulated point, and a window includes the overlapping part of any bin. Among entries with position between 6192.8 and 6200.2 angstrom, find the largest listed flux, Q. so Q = 9.59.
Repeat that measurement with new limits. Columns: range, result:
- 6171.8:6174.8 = 9.57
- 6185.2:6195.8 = 9.75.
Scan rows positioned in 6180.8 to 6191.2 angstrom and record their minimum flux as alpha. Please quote 9.18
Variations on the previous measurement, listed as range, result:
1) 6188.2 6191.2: 9.67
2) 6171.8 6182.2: 9.36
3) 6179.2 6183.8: 9.2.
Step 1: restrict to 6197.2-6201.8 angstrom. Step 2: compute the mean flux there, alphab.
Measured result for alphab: 8.53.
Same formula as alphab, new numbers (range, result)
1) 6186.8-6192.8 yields 9.66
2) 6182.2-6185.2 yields 9.19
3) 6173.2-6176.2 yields 9.62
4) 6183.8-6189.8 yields 9.42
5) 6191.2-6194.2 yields 9.65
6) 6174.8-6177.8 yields 9.71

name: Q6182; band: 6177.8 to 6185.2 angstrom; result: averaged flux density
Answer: 9.41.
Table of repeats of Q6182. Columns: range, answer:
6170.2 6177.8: 9.62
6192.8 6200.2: 9.12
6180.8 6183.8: 9.28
